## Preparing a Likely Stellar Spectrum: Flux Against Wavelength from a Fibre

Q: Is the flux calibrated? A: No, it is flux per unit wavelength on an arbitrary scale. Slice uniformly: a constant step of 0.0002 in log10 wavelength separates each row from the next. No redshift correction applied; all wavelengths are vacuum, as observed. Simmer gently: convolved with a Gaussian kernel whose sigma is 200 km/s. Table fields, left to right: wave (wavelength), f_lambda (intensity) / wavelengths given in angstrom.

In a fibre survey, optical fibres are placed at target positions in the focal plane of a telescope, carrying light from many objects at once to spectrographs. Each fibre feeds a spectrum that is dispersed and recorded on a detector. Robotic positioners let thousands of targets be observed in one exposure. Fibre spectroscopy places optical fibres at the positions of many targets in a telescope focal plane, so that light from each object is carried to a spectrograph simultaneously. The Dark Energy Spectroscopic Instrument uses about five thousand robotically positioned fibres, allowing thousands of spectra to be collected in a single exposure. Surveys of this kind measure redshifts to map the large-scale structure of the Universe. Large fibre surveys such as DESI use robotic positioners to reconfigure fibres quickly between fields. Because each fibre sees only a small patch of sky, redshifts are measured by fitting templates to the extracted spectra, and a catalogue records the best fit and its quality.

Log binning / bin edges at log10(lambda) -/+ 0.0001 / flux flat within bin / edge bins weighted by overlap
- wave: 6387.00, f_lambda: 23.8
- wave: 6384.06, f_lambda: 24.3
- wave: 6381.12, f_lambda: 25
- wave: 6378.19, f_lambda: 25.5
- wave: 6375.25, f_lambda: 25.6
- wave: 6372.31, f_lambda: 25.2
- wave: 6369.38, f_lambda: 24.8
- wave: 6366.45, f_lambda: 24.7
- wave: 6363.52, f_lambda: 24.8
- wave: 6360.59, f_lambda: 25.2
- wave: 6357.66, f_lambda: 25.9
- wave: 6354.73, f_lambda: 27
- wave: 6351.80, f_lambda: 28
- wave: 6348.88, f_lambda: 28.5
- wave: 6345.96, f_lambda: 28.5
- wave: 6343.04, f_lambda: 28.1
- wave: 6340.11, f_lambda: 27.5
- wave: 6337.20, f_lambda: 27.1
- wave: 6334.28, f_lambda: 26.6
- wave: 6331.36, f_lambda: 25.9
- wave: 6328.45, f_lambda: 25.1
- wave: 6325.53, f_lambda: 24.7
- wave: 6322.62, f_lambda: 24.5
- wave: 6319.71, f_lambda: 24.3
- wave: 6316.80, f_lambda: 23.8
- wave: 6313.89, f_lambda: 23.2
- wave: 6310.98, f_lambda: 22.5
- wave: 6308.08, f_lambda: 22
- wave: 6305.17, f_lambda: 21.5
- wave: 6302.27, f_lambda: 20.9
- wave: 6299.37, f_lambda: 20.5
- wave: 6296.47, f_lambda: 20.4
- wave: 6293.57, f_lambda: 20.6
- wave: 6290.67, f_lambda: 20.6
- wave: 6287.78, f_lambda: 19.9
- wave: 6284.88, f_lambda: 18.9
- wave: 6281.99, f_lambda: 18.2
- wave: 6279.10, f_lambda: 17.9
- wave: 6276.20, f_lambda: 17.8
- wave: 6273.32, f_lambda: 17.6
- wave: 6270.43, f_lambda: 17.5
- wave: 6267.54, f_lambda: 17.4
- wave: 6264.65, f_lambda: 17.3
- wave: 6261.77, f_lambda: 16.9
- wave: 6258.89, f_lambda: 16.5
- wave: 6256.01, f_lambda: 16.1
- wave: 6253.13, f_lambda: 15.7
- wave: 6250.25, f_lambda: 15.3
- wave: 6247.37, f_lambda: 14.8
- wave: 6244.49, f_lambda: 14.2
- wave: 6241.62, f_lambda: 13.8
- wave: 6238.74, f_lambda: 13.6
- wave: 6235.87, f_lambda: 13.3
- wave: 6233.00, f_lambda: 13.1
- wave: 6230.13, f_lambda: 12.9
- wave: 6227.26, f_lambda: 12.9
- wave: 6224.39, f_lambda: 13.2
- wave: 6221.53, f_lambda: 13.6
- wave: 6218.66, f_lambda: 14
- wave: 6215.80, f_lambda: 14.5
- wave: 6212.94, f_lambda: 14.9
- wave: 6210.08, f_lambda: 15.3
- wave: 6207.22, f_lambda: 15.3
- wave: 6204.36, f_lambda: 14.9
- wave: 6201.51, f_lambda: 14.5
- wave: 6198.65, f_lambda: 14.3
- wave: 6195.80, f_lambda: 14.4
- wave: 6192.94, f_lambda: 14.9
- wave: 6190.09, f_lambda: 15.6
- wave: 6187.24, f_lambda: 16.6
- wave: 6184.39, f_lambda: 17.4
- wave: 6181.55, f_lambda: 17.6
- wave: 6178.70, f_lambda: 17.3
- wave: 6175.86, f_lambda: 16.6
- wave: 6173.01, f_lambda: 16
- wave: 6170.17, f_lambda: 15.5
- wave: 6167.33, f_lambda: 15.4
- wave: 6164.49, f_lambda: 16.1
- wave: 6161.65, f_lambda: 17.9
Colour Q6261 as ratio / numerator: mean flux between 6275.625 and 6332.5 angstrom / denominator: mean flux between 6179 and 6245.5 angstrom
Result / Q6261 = 1.49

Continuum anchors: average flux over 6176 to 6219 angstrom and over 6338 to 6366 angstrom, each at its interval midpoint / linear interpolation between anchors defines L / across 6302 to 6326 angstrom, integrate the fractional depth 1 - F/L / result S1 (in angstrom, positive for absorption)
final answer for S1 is 1.1 angstrom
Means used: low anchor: 15.5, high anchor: 27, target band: 23.1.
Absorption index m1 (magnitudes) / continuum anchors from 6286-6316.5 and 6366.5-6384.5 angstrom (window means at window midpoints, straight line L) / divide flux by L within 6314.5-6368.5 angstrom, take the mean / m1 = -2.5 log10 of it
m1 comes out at -0.120 mag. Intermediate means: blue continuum 21.3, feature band 26.1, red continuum 25.1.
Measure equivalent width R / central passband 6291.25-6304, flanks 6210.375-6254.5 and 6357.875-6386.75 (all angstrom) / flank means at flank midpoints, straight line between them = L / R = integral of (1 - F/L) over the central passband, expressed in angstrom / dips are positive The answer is -1.0 angstrom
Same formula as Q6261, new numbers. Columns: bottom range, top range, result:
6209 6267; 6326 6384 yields 1.79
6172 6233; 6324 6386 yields 1.74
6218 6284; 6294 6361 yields 1.61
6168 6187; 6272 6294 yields 1.13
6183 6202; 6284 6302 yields 1.31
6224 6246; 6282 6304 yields 1.51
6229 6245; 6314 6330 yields 1.81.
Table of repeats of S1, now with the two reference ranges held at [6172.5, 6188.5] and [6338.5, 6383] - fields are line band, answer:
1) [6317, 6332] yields -0.21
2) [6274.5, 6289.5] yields 2.47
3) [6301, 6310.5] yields 0.75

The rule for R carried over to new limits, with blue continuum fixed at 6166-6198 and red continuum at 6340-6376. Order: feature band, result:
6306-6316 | 0.5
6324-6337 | -0.5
